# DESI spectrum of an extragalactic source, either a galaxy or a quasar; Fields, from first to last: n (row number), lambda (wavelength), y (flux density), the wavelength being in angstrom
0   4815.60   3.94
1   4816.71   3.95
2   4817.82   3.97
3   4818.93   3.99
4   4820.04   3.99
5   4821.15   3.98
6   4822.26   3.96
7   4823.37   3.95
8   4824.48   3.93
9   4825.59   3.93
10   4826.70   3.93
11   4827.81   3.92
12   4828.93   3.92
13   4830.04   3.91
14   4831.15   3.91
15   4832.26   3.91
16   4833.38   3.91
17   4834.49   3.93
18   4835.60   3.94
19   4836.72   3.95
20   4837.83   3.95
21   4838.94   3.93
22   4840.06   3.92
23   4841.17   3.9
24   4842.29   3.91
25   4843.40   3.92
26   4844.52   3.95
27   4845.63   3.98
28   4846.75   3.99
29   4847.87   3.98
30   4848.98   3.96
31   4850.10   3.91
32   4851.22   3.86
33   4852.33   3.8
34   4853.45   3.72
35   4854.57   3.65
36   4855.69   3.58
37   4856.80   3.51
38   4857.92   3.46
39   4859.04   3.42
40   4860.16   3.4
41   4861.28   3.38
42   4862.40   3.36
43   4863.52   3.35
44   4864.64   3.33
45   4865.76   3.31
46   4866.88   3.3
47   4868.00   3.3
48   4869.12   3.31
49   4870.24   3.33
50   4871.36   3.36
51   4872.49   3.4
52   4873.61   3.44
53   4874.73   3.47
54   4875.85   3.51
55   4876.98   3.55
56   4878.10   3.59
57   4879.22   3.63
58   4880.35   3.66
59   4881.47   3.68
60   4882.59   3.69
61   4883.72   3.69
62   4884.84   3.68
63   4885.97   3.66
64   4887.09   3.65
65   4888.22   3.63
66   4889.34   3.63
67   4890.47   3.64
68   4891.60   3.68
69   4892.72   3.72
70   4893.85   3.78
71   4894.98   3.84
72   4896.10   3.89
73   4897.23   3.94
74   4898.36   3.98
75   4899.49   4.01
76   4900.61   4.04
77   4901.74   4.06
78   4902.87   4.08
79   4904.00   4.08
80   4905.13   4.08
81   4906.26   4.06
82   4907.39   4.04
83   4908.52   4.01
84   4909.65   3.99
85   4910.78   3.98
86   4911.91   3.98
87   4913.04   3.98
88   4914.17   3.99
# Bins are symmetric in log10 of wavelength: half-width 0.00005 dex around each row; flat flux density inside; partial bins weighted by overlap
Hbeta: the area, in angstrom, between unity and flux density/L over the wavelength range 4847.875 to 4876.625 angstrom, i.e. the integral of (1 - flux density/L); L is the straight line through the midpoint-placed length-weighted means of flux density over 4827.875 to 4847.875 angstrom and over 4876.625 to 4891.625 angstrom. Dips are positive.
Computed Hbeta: 2.10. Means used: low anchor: 3.93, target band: 3.51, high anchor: 3.65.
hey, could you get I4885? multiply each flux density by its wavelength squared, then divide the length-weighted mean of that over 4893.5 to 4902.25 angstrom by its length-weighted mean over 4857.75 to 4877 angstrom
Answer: 1.2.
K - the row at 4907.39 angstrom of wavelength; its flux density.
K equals 4.04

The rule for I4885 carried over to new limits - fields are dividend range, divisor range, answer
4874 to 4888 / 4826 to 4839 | 0.94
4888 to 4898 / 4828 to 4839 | 0.98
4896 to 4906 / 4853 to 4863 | 1.17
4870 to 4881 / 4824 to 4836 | 0.91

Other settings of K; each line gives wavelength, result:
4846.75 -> 3.99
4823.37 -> 3.95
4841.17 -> 3.9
